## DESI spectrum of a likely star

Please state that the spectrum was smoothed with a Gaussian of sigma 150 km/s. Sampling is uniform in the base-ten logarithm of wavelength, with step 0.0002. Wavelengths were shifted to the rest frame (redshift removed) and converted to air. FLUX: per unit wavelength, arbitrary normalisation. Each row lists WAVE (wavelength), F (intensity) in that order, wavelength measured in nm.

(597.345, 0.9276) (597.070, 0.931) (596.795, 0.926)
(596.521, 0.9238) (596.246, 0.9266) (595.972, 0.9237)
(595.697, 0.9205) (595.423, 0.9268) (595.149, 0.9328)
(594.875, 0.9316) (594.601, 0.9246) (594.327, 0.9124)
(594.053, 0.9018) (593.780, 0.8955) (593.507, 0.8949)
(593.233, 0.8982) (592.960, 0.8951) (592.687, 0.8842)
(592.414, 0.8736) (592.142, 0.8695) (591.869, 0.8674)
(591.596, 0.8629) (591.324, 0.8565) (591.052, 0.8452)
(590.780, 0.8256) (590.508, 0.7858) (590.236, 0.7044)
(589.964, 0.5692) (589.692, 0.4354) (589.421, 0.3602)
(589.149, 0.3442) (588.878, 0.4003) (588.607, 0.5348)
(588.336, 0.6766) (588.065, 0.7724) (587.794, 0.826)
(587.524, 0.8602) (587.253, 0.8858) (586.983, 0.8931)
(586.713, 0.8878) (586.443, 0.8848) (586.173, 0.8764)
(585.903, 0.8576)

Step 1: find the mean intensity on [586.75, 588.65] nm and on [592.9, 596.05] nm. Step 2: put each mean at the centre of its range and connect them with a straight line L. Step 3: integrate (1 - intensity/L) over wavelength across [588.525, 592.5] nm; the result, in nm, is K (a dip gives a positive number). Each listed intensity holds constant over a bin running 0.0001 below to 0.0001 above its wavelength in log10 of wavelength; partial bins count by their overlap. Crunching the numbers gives 0.815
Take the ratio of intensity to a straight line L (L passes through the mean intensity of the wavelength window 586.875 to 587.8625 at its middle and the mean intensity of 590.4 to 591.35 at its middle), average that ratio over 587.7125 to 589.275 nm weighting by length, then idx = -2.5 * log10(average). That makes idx 0.41 mag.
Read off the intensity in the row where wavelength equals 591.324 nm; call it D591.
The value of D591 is 0.8565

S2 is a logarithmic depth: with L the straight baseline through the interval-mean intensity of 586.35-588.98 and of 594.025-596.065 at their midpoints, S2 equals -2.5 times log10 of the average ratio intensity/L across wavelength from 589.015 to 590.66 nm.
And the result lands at 0.454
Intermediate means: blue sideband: 0.765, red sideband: 0.922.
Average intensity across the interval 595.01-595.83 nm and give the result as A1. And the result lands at 0.927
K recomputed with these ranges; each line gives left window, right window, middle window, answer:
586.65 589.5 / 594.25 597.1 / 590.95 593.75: -0.20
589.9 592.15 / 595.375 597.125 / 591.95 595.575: -0.15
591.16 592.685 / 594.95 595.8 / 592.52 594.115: 0.00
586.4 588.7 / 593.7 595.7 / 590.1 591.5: 0.08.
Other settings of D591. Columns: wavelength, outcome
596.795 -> 0.926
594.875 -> 0.9316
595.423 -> 0.9268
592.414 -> 0.8736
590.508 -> 0.7858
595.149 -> 0.9328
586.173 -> 0.8764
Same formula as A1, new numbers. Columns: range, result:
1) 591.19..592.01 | 0.862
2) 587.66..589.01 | 0.642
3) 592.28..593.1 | 0.884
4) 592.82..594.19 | 0.897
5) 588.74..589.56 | 0.369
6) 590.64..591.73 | 0.848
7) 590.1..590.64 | 0.744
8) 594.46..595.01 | 0.927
